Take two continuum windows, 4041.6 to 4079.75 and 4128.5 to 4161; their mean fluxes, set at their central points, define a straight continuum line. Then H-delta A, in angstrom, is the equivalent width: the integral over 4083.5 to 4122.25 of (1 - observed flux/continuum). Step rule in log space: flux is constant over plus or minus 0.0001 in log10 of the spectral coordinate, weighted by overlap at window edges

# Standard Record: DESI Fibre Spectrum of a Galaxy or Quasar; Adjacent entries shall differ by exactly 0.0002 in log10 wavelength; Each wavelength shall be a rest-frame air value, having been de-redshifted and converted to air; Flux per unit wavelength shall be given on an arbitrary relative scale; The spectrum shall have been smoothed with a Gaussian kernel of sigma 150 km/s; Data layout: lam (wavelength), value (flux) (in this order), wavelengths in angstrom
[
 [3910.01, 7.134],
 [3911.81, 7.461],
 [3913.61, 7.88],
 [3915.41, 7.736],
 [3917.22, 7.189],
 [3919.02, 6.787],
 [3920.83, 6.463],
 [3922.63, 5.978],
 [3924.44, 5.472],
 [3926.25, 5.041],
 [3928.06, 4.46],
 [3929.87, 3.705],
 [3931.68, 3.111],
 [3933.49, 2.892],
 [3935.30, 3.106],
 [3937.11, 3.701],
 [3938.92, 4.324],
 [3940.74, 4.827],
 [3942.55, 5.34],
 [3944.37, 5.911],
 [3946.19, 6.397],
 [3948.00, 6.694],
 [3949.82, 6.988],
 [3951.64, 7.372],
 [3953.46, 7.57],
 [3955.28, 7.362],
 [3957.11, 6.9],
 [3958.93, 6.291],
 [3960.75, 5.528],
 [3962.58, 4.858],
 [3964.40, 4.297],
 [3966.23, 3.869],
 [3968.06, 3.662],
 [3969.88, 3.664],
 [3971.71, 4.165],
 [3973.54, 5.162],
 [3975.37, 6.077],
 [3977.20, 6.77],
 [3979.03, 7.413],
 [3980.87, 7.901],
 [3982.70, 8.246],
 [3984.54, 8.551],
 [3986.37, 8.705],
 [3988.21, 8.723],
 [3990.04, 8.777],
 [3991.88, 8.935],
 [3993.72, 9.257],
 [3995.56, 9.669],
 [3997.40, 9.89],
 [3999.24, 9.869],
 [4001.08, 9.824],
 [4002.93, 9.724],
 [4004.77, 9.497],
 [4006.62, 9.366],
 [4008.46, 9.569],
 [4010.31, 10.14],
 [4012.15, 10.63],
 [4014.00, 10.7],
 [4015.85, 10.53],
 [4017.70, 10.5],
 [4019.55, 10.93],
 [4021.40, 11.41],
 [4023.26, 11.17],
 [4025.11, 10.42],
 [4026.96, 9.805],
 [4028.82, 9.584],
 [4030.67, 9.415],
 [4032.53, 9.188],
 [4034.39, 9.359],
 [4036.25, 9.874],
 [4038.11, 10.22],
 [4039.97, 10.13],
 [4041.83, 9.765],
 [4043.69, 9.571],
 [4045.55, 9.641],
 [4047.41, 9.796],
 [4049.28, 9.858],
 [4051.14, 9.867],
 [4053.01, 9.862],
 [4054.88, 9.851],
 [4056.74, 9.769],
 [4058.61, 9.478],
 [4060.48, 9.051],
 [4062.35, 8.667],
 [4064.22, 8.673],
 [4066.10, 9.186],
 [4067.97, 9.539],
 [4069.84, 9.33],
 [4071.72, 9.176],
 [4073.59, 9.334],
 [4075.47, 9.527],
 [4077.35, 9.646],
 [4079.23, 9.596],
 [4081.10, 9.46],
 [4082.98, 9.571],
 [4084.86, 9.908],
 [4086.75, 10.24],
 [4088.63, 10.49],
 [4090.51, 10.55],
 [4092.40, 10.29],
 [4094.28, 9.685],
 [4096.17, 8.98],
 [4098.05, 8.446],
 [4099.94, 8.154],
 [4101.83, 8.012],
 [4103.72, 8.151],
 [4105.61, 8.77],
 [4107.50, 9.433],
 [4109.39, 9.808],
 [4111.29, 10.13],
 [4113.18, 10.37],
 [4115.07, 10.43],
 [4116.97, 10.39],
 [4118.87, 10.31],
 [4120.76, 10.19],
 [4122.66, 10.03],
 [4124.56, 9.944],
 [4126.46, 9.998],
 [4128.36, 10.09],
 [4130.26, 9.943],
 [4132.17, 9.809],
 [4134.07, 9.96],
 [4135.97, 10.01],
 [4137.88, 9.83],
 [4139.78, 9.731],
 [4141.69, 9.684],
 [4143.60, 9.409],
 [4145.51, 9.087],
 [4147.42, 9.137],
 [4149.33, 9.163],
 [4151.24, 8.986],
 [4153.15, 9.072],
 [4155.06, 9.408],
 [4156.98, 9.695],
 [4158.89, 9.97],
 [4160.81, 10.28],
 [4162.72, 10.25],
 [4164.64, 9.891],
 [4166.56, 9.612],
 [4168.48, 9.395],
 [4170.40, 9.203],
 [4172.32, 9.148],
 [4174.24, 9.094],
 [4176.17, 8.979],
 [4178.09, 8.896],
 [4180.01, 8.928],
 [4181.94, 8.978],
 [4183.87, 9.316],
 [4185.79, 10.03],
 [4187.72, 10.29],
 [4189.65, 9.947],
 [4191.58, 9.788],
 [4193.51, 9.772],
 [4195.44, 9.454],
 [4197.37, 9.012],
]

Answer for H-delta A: -0.4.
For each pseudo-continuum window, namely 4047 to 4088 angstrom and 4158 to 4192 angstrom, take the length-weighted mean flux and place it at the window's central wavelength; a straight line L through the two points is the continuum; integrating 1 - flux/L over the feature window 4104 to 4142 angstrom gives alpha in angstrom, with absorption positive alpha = -1.52 angstrom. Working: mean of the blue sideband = 9.52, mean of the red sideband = 9.55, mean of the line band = 9.92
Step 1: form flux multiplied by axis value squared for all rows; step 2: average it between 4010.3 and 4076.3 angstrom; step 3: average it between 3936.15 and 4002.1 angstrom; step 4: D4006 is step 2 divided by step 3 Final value 1.50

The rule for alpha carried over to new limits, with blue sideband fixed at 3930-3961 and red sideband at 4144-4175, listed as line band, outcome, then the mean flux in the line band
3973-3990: -4.0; 7.63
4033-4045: -4.2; 9.79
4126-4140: -1.5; 9.93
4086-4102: -2.4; 9.49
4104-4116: -1.7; 9.73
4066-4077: -2.2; 9.38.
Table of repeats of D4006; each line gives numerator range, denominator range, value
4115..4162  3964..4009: 1.37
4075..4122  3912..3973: 1.91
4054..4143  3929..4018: 1.44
